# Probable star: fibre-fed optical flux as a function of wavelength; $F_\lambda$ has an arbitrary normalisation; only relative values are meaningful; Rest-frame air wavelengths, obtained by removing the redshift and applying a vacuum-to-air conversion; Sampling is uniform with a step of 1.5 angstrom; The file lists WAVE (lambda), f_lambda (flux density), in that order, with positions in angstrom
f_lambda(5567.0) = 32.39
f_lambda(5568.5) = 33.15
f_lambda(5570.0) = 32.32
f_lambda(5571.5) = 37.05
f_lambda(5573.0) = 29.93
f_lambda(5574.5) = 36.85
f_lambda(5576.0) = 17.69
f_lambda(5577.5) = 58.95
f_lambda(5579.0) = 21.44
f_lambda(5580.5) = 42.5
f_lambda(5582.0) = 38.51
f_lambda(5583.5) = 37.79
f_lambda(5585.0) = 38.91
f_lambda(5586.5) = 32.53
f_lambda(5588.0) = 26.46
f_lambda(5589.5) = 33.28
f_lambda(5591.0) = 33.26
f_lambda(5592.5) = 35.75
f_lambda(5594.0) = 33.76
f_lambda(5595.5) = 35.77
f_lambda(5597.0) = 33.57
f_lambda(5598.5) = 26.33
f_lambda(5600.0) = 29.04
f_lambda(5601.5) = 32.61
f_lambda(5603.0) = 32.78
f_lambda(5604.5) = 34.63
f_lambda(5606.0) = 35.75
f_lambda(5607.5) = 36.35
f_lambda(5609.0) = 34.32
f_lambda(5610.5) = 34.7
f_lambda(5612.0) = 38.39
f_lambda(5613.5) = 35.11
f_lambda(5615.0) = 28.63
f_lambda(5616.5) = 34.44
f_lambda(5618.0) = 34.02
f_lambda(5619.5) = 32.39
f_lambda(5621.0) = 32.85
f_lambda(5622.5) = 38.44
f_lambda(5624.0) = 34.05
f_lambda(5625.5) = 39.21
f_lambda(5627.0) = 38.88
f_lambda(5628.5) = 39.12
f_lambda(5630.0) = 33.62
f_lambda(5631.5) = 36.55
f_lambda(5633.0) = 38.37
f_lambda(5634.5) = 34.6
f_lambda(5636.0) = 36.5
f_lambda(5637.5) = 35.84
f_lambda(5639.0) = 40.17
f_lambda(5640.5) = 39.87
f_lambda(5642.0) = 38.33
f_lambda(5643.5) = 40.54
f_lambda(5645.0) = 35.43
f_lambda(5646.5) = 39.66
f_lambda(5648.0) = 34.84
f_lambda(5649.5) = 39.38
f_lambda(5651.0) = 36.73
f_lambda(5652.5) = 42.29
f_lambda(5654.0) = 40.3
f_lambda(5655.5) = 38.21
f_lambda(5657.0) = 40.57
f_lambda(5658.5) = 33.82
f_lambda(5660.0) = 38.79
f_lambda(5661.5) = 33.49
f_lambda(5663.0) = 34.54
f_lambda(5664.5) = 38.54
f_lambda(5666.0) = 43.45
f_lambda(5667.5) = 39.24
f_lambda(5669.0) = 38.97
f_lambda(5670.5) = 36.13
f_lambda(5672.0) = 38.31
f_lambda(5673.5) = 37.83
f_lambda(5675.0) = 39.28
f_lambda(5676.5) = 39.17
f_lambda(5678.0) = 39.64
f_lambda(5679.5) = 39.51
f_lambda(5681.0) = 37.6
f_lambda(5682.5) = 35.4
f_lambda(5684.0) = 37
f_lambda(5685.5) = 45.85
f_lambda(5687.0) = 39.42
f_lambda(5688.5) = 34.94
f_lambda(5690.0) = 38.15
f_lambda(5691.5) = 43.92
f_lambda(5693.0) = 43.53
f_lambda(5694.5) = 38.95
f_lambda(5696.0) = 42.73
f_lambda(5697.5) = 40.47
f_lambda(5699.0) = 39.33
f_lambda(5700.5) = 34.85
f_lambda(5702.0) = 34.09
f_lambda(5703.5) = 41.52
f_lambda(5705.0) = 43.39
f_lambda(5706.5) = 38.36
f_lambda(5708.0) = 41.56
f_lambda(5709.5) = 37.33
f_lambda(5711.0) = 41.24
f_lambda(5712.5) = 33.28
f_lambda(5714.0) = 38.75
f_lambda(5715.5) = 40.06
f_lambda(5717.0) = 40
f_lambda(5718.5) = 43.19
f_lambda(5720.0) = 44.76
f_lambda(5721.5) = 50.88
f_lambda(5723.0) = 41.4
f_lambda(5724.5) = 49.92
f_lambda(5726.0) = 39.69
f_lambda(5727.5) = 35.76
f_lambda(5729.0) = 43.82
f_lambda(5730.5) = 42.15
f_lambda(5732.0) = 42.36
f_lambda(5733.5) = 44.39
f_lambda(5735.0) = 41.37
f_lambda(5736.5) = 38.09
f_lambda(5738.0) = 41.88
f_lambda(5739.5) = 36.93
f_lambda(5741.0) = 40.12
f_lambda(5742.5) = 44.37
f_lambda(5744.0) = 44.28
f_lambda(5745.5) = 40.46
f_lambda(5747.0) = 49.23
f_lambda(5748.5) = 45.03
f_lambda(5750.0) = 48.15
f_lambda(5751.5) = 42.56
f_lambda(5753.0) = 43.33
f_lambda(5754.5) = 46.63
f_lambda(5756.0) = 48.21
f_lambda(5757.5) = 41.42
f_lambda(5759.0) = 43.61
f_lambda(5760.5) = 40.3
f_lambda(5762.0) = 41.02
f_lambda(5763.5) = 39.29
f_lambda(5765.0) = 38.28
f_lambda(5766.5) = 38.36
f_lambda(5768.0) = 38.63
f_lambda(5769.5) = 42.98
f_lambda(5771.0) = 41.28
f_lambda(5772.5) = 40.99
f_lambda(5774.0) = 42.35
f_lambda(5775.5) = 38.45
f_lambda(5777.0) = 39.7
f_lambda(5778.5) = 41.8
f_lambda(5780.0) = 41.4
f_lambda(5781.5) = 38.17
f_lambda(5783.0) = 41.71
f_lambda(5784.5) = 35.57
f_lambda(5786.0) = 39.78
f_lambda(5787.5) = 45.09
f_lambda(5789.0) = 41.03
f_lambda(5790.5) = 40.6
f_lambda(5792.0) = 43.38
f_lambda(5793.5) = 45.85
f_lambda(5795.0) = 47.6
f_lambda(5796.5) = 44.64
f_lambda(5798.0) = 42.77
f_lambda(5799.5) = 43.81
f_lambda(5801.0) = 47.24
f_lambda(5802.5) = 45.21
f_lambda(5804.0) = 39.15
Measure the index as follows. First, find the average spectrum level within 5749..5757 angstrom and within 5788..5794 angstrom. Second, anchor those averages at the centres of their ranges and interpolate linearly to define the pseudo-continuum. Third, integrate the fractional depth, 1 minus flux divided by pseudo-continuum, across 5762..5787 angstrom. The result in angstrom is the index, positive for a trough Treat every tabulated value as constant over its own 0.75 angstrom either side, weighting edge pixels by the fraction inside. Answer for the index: 2.2 angstrom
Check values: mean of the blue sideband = 45.6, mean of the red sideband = 42.7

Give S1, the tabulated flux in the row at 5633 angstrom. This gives 38.37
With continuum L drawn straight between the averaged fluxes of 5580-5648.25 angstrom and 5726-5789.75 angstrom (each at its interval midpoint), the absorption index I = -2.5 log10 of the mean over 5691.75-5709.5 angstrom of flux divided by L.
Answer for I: -0.02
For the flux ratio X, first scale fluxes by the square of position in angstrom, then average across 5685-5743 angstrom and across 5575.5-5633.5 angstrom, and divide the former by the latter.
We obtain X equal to 1.2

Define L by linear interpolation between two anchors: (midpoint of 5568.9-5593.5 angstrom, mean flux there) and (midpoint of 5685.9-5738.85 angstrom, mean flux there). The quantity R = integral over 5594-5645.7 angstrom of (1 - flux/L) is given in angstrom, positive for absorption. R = 1.6 angstrom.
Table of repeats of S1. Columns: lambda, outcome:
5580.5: 42.5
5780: 41.4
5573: 29.93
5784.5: 35.57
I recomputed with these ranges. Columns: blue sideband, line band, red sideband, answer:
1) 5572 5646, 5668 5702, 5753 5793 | -0.03 mag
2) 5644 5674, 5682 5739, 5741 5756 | 0.03 mag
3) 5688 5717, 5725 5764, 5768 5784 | -0.06 mag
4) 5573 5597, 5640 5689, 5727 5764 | 0.01 mag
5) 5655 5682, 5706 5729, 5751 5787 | -0.04 mag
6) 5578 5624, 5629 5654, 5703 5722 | -0.04 mag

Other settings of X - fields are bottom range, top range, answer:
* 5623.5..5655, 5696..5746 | 1.11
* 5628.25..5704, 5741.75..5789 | 1.13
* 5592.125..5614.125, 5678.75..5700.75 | 1.20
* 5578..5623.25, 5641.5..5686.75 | 1.16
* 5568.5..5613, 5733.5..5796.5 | 1.31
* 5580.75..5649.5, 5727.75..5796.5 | 1.25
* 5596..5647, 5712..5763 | 1.25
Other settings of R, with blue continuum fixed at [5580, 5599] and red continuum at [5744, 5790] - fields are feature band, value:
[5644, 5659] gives -0.5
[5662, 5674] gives -0.2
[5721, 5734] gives -1.0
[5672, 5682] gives -0.2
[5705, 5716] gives 0.2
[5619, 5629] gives -0.1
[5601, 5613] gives 0.1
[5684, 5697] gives -0.7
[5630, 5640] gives -0.1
